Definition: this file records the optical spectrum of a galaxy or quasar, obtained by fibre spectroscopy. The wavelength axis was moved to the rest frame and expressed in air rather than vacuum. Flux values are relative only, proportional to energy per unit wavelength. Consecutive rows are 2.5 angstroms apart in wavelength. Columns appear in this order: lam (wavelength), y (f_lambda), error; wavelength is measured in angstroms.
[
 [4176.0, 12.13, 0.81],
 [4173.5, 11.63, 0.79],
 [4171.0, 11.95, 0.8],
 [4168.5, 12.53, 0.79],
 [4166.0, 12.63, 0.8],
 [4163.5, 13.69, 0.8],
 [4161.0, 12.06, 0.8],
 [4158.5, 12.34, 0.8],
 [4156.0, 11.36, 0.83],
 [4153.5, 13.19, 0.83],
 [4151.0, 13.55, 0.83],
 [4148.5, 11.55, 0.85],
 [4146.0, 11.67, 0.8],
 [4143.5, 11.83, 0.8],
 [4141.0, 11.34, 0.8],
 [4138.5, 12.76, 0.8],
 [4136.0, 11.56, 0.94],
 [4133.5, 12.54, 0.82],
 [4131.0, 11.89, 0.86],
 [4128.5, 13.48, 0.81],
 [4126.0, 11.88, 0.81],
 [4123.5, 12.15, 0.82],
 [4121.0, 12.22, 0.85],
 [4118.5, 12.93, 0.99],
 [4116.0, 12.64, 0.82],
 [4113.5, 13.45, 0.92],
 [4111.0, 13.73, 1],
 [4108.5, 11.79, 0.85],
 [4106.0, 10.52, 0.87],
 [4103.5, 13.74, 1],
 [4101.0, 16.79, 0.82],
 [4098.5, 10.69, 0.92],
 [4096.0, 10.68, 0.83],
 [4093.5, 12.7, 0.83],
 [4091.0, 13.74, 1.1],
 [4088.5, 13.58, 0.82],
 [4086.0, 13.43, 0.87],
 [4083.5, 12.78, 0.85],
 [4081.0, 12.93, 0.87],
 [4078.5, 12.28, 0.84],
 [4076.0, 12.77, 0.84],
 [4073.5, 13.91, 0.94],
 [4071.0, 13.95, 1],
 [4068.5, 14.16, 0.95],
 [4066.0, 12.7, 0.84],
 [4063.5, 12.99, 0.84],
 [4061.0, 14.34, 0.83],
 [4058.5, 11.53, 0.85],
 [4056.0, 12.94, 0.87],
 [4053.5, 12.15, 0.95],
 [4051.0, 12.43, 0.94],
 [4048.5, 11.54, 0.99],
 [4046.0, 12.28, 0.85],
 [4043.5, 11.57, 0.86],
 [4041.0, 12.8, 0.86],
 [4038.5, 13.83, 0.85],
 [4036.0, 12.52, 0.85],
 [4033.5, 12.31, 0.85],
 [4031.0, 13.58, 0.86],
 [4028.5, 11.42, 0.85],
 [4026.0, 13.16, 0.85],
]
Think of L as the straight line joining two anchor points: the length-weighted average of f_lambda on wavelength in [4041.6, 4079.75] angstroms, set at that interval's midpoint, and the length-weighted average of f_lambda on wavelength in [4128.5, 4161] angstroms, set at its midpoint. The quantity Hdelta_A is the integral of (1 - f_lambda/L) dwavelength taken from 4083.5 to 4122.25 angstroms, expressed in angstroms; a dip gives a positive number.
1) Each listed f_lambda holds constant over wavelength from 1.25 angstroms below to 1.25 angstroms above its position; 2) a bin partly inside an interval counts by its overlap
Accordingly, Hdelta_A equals -1.1 angstroms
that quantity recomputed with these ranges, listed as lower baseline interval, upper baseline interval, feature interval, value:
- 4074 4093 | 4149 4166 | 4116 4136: 0.68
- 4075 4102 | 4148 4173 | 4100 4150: 0.76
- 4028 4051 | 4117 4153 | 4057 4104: -2.87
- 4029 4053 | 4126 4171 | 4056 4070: -0.77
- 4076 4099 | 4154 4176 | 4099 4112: -0.64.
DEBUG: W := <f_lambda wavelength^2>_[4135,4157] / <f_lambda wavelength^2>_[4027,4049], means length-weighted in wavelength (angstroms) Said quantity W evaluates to 1.0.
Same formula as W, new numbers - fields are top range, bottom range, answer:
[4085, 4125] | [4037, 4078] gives 1.02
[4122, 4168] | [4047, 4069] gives 1.01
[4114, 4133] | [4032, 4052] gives 1.05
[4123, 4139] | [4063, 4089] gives 0.96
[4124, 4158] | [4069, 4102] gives 0.96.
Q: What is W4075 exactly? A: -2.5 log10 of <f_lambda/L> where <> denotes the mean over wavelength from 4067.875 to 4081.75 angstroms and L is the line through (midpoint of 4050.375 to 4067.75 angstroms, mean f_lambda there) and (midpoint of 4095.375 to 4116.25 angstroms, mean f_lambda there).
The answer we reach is -0.046 mag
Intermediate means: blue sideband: 12.8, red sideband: 12.7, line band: 13.3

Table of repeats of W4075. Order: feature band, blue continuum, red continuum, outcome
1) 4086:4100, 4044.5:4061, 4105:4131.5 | -0.01 mag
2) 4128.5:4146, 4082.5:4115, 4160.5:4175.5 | 0.05 mag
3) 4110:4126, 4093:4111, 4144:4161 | -0.03 mag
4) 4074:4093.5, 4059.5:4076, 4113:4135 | 0.02 mag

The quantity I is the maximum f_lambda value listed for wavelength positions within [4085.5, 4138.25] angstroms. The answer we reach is 16.79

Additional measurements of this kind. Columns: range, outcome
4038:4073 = 14.34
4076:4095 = 13.74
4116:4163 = 13.55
